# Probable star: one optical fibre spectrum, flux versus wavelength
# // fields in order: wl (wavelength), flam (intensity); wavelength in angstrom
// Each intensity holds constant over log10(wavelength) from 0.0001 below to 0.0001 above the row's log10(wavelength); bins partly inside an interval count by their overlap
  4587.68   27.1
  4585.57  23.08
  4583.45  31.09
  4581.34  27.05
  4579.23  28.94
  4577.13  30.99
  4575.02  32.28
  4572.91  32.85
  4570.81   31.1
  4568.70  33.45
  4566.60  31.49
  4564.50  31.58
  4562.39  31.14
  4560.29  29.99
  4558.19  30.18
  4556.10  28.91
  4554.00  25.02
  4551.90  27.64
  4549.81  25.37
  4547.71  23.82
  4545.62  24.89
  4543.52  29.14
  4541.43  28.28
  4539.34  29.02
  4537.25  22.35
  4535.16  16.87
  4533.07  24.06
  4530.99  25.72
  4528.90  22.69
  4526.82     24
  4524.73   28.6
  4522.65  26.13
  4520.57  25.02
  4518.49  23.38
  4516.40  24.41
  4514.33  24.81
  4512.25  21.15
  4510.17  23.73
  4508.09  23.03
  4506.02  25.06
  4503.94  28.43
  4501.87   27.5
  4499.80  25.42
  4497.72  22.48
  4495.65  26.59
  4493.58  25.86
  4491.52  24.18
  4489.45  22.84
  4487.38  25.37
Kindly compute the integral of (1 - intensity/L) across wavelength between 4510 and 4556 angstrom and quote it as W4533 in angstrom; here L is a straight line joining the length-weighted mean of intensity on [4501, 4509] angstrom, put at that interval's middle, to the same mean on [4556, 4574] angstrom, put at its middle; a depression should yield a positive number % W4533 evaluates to 5.7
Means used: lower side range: 26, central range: 24.9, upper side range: 31.3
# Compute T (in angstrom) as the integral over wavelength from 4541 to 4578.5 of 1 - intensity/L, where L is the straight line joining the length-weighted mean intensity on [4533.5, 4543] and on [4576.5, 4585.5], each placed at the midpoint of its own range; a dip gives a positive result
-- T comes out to -3.9 angstrom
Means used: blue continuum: 24.4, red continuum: 28.7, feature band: 29.4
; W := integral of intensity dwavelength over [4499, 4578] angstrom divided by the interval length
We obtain 26.8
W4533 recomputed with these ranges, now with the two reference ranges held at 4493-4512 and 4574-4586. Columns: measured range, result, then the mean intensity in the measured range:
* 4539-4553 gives 0.3 angstrom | 26.8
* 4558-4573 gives -1.6 angstrom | 31.5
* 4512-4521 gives 0.7 angstrom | 23.9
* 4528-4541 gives 1.5 angstrom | 23.7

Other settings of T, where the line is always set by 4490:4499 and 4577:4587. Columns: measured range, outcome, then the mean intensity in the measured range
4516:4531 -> 0.5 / 25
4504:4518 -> 0.7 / 24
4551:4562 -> -0.6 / 28.5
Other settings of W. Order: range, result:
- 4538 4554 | 26.7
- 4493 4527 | 25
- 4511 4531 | 24.5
